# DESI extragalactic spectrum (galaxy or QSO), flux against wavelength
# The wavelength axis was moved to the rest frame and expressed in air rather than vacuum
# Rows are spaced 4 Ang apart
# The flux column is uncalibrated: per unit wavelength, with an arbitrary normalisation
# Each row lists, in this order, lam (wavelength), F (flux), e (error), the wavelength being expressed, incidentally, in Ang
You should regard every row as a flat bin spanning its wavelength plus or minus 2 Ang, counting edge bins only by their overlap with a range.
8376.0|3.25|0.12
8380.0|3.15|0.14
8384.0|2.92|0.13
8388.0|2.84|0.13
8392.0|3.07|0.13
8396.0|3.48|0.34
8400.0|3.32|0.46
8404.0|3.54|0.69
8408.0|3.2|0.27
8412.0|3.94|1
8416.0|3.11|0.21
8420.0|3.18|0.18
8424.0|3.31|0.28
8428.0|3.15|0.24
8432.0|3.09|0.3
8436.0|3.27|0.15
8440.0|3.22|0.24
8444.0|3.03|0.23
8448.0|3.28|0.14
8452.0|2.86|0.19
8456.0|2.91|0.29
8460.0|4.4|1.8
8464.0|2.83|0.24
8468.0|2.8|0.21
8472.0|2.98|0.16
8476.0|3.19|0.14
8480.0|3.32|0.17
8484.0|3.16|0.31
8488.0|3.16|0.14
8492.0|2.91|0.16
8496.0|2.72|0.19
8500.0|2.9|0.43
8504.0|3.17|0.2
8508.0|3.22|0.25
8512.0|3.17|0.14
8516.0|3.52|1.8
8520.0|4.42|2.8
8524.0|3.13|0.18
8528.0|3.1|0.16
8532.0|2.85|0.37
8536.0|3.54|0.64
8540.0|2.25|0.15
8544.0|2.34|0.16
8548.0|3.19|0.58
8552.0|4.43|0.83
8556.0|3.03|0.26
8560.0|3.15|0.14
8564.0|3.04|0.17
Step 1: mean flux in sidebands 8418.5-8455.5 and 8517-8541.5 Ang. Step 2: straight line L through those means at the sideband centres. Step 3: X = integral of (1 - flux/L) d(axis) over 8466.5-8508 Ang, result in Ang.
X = 2.0 Ang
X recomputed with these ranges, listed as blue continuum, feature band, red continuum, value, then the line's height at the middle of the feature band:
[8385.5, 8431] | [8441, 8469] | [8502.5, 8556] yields 0.8 Ang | 3.27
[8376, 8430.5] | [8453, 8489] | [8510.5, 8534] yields 1.4 Ang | 3.32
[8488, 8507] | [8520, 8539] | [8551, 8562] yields -0.1 Ang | 3.23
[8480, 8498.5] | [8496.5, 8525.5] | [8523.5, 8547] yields -3.8 Ang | 2.95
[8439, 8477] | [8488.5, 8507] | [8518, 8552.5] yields 1.2 Ang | 3.17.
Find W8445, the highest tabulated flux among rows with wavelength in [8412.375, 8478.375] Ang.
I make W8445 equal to 4.4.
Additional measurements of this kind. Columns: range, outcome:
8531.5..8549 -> 3.54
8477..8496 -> 3.32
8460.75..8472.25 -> 2.98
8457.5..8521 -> 4.42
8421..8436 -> 3.31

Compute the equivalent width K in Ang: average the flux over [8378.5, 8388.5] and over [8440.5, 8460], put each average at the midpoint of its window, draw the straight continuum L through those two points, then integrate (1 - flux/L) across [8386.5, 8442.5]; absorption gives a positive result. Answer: -3.6 Ang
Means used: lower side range 2.98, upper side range 3.18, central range 3.27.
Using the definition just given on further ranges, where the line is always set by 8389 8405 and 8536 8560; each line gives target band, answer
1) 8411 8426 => -0.3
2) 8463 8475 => 1.2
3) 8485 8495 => 0.5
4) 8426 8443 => 0.4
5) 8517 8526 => -1.8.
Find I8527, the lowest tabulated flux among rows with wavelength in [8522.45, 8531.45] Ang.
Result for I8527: 3.1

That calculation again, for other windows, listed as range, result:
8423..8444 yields 3.03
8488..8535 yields 2.72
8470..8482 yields 2.98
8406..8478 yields 2.8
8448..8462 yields 2.86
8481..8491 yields 3.16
